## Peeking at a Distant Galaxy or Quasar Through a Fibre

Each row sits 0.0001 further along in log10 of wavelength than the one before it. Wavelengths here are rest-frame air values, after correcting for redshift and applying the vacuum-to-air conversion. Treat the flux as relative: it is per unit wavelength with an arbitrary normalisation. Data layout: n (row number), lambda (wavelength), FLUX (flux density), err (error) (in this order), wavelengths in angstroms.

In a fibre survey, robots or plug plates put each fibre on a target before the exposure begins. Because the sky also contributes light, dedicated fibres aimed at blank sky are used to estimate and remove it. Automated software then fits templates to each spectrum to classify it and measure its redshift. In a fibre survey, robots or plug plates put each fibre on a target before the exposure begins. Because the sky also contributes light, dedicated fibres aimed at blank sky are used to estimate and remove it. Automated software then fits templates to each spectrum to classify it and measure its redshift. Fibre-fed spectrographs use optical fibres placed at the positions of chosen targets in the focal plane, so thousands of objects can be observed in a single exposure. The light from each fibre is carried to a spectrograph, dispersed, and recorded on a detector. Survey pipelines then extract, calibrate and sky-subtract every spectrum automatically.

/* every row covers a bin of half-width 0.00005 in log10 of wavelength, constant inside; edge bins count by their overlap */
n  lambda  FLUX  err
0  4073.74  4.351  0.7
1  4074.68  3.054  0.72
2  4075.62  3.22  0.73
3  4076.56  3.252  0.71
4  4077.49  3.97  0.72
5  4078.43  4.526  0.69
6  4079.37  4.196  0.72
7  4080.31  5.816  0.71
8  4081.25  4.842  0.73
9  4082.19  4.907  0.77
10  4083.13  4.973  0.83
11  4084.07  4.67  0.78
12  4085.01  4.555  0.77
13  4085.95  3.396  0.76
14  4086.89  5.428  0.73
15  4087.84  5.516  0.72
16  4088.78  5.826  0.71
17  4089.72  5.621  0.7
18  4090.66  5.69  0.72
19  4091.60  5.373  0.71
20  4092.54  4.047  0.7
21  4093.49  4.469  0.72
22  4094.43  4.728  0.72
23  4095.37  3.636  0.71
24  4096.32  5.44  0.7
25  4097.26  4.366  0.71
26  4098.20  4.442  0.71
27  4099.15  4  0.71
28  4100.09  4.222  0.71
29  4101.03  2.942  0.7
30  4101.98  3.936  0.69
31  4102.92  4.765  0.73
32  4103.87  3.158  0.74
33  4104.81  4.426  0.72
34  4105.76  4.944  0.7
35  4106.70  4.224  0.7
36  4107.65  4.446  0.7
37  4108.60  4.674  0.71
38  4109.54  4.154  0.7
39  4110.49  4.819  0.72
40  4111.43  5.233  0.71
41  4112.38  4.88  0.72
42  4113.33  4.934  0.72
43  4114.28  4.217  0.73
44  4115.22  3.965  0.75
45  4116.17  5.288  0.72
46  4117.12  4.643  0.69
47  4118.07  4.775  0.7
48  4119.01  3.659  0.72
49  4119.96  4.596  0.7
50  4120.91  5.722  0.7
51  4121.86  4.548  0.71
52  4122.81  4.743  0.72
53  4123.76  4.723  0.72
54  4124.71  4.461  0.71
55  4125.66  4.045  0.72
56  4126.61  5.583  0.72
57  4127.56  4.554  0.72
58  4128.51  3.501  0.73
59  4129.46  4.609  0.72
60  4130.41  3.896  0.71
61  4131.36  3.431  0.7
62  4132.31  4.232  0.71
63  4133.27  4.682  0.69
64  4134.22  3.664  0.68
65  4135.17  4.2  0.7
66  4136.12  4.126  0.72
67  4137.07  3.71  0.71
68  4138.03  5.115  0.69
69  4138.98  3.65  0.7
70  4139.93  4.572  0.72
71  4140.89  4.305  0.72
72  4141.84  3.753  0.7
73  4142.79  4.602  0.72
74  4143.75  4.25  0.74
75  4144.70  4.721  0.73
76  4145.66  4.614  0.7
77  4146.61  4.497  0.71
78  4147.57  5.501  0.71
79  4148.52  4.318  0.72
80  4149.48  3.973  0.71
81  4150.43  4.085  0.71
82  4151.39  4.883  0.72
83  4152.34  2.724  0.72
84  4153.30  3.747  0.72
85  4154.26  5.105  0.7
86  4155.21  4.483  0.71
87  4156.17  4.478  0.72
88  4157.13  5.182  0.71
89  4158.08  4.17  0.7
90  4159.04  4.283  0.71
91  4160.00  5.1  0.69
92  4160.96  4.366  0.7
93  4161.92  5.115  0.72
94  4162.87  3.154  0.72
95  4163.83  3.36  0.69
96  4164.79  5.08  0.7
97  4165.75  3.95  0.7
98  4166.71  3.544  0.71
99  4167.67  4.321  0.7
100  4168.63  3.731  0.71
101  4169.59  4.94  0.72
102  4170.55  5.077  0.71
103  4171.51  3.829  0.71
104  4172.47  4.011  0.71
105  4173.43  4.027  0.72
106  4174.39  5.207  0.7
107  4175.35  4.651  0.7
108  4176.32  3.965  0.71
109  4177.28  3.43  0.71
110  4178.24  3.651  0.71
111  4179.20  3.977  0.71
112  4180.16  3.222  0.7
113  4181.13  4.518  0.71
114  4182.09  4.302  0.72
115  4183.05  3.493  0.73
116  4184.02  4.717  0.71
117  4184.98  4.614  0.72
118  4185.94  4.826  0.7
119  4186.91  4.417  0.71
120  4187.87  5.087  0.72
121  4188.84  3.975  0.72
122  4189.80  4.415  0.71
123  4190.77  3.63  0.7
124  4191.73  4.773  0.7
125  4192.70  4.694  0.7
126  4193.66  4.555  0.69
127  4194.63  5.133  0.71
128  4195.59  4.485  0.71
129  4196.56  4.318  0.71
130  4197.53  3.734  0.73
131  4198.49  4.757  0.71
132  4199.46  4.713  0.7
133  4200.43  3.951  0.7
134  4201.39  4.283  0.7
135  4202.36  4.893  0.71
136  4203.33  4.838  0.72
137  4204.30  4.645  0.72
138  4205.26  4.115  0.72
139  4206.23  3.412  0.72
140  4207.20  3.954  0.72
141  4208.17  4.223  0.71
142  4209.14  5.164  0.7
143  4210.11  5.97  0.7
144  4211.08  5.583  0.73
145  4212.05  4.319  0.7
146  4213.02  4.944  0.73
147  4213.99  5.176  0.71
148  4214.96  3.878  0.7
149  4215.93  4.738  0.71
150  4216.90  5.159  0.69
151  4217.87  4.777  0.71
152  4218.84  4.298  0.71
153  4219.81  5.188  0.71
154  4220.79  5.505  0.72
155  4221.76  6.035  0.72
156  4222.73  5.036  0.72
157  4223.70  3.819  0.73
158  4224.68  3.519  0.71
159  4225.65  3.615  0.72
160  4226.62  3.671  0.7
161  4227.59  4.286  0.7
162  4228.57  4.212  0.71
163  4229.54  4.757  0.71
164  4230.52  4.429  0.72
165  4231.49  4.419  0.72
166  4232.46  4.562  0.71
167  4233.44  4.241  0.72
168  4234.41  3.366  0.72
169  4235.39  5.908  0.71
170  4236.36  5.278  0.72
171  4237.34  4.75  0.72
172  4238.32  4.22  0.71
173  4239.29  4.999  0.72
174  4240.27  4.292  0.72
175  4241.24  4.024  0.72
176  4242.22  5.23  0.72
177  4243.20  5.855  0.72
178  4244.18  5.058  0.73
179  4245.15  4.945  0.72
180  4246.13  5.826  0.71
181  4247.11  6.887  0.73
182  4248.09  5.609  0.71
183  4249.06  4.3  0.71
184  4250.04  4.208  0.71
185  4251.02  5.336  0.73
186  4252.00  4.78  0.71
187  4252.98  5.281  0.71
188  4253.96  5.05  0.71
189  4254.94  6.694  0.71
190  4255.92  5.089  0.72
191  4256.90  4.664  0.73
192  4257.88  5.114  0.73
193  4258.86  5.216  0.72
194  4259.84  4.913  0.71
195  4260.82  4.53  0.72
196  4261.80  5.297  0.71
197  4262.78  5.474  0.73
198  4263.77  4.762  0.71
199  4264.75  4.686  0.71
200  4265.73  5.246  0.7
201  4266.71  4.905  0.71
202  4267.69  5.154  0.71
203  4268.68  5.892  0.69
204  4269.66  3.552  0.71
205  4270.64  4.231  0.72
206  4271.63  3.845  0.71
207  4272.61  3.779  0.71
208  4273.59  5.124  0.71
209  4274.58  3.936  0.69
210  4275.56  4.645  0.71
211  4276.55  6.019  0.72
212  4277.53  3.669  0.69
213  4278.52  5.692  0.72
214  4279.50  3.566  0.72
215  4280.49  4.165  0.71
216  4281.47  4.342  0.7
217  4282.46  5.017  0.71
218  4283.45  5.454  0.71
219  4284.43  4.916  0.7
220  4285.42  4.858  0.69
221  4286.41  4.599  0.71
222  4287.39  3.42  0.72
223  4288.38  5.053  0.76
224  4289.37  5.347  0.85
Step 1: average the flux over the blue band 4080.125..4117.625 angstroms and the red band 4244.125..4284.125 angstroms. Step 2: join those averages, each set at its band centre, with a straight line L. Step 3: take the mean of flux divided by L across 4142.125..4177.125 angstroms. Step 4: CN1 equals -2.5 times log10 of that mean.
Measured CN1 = 0.09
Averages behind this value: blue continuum 4.63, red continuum 4.92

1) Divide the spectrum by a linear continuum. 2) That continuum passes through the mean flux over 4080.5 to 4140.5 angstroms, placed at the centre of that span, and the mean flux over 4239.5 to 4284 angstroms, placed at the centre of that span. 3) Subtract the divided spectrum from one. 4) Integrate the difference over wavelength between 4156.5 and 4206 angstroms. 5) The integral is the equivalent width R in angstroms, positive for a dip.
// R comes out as 3.9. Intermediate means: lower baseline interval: 4.52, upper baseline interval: 4.92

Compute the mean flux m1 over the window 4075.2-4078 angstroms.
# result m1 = 3.51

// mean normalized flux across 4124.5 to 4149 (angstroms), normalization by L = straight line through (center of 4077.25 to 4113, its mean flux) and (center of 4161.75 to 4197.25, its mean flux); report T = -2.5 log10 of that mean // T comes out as 0.03 mag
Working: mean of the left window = 4.62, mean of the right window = 4.27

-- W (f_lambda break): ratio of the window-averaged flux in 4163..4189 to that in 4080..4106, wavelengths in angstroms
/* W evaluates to 0.9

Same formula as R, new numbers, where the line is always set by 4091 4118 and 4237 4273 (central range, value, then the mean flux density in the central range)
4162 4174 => 1.4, 4.13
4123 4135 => 0.6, 4.29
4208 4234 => 1.1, 4.65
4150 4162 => 0.5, 4.42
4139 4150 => 0.4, 4.43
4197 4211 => 0.8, 4.51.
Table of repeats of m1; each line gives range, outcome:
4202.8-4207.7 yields 4.2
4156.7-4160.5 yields 4.68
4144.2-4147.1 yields 4.61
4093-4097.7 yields 4.52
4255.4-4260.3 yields 5.01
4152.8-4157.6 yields 4.58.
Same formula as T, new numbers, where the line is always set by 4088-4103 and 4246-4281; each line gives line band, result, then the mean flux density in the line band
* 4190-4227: 0.06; 4.57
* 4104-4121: 0.01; 4.59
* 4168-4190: 0.12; 4.26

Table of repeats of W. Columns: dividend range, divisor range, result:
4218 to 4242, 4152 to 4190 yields 1.06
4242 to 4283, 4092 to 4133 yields 1.12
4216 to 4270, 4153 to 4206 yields 1.12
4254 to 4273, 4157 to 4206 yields 1.13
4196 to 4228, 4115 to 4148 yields 1.03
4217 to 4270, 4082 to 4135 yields 1.07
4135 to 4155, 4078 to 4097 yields 0.88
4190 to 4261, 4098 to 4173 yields 1.09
